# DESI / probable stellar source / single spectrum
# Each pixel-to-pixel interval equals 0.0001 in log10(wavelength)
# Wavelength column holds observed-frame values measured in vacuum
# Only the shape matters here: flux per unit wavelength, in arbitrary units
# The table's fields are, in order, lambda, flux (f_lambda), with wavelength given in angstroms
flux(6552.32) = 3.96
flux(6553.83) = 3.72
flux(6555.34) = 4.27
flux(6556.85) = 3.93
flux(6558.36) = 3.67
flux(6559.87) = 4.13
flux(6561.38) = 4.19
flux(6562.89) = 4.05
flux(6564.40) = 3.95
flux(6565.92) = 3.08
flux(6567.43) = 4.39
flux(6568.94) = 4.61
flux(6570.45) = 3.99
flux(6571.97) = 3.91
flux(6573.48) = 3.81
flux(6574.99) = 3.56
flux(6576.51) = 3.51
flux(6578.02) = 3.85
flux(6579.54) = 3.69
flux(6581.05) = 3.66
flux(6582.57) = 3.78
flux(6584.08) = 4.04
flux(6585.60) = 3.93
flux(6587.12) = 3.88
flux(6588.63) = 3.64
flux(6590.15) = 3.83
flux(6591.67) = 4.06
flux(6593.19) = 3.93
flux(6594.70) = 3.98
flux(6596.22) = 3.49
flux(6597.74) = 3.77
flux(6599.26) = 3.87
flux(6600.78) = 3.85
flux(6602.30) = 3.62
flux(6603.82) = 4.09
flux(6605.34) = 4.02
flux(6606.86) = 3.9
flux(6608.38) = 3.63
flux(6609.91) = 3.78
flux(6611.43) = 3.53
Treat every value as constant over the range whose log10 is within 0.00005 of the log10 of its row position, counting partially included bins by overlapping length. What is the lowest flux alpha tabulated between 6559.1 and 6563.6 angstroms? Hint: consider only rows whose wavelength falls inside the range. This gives 4.05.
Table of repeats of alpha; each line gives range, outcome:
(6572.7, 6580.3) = 3.51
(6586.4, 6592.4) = 3.64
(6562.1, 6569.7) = 3.08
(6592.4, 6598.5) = 3.49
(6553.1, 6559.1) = 3.67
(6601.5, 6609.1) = 3.62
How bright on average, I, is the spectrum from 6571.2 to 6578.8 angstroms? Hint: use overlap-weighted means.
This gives 3.73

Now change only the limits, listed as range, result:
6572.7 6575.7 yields 3.7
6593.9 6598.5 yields 3.75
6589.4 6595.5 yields 3.95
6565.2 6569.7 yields 4.04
